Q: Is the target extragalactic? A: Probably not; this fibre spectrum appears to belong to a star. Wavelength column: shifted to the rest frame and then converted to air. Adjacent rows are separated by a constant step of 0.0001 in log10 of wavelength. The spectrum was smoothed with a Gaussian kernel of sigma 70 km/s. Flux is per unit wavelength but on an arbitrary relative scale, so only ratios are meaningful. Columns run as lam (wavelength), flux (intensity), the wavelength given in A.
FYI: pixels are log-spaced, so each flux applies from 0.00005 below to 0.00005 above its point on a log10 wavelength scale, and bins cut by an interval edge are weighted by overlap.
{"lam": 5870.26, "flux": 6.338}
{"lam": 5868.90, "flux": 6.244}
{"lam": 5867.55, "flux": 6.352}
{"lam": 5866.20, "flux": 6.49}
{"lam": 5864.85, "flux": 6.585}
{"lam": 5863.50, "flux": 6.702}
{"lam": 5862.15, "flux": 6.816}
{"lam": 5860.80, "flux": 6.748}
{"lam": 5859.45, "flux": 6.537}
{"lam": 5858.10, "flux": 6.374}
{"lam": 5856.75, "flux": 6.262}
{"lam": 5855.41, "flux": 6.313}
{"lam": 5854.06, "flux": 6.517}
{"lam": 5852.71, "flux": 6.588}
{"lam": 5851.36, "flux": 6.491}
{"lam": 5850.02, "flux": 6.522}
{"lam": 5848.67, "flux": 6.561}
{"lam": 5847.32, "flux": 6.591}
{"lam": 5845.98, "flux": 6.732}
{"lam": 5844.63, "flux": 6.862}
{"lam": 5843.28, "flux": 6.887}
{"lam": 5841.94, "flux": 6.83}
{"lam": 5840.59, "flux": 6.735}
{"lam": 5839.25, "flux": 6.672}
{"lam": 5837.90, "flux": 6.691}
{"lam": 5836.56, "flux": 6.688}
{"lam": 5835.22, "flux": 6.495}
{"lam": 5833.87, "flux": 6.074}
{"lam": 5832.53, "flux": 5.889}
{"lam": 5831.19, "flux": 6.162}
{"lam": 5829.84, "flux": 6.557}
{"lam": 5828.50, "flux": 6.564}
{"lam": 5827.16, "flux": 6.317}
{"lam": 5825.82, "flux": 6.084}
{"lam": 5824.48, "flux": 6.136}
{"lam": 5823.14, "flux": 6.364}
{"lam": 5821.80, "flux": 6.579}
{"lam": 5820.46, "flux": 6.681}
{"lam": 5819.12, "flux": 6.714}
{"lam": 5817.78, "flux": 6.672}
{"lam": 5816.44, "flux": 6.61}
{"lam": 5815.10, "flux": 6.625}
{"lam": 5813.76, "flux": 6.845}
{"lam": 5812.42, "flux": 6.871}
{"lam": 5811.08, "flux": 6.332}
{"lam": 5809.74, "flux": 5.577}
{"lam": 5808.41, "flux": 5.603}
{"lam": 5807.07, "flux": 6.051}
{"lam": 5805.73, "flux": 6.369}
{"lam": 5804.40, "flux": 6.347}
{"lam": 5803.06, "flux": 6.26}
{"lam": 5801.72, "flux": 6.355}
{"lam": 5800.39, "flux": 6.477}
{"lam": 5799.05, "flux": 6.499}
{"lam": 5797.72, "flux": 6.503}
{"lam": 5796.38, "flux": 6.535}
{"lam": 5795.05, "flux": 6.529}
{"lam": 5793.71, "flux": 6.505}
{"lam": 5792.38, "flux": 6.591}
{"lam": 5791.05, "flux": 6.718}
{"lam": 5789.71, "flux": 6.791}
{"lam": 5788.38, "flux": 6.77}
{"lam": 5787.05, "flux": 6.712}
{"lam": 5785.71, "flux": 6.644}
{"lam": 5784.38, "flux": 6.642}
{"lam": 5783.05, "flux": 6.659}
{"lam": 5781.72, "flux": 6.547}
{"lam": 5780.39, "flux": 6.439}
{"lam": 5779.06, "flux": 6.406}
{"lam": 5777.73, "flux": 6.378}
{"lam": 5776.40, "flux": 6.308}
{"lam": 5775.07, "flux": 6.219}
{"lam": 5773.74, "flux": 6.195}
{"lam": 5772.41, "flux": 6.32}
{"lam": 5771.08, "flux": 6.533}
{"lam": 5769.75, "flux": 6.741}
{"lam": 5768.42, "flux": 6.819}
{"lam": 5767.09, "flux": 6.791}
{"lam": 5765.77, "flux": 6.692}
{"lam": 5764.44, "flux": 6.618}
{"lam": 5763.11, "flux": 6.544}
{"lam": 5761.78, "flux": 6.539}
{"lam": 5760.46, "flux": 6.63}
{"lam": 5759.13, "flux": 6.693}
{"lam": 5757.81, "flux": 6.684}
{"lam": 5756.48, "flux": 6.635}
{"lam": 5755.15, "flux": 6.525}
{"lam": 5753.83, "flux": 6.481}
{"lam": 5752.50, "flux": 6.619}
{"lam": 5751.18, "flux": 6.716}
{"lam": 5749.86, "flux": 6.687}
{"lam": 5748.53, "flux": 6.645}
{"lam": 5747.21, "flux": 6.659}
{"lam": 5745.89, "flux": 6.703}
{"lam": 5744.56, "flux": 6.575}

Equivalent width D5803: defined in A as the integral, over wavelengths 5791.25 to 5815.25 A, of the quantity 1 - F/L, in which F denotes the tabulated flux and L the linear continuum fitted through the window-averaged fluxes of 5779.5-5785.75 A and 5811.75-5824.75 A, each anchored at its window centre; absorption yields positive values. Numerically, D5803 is 0.8 A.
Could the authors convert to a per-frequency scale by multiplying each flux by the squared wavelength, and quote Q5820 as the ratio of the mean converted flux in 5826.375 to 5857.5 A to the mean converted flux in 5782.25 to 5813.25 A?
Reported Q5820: 1.0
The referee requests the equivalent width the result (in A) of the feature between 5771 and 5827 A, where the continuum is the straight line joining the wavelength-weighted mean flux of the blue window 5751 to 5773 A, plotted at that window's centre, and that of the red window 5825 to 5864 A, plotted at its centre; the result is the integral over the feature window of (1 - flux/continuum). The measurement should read 1.1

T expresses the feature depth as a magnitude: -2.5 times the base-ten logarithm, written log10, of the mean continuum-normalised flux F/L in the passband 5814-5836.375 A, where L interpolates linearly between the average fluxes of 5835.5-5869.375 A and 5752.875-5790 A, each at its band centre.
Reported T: 0.03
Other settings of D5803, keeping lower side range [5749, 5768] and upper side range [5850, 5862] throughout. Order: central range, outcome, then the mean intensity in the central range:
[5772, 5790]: 0.28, 6.5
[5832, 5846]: -0.16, 6.59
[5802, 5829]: 0.73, 6.38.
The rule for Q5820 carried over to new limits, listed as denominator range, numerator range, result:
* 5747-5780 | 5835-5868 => 1.04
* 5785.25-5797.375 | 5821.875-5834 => 0.96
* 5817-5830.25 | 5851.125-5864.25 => 1.02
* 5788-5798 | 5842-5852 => 1.03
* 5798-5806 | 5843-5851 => 1.06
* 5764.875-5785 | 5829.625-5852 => 1.03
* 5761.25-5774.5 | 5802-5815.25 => 0.97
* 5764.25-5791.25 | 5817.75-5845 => 1.01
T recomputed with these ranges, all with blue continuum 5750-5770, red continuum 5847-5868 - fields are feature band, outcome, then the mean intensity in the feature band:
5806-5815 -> 0.06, 6.24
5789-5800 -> 0.00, 6.58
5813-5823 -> -0.01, 6.66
